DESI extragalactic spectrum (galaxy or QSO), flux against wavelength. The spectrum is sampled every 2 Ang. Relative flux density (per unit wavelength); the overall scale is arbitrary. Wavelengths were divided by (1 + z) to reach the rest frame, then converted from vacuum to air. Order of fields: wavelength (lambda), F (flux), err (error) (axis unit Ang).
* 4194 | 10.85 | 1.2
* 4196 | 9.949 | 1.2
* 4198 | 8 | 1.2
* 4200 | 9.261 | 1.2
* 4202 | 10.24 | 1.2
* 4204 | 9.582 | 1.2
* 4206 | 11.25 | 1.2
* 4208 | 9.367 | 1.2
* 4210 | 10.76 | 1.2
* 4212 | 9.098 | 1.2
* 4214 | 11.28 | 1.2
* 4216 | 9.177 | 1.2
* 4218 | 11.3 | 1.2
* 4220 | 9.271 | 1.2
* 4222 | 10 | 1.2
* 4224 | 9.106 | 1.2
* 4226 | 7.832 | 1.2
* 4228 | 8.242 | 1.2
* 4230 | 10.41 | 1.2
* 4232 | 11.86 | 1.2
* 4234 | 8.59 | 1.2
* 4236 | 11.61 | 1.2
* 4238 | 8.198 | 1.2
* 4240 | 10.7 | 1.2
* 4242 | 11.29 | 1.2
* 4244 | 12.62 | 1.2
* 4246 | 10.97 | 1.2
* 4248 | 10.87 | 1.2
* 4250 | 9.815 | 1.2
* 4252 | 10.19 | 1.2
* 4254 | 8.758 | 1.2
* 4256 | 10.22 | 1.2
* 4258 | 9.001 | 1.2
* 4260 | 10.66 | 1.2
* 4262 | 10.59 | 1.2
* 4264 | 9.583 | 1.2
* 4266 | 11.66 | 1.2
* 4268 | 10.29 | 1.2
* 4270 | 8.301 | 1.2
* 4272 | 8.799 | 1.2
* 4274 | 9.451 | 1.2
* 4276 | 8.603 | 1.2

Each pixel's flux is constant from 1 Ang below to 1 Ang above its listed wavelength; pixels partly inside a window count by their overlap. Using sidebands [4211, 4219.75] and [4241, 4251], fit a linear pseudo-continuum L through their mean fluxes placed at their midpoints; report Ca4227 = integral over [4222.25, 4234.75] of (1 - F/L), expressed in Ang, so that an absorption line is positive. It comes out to 1.4 Ang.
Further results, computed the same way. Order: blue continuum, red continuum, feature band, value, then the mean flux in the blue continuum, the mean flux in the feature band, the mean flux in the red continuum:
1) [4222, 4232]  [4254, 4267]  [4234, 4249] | -1.64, 9.3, 10.7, 10.2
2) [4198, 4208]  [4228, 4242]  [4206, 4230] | 0.67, 9.8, 9.69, 10.2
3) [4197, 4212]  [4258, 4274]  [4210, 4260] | -1.19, 9.73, 10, 9.89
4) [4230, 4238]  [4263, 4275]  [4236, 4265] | -0.76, 10.3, 10.3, 9.68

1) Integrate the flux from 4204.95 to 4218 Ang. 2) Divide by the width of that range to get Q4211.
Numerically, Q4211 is 10.2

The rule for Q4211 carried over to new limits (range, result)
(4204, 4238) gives 9.88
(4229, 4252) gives 10.6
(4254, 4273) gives 9.84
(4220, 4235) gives 9.42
